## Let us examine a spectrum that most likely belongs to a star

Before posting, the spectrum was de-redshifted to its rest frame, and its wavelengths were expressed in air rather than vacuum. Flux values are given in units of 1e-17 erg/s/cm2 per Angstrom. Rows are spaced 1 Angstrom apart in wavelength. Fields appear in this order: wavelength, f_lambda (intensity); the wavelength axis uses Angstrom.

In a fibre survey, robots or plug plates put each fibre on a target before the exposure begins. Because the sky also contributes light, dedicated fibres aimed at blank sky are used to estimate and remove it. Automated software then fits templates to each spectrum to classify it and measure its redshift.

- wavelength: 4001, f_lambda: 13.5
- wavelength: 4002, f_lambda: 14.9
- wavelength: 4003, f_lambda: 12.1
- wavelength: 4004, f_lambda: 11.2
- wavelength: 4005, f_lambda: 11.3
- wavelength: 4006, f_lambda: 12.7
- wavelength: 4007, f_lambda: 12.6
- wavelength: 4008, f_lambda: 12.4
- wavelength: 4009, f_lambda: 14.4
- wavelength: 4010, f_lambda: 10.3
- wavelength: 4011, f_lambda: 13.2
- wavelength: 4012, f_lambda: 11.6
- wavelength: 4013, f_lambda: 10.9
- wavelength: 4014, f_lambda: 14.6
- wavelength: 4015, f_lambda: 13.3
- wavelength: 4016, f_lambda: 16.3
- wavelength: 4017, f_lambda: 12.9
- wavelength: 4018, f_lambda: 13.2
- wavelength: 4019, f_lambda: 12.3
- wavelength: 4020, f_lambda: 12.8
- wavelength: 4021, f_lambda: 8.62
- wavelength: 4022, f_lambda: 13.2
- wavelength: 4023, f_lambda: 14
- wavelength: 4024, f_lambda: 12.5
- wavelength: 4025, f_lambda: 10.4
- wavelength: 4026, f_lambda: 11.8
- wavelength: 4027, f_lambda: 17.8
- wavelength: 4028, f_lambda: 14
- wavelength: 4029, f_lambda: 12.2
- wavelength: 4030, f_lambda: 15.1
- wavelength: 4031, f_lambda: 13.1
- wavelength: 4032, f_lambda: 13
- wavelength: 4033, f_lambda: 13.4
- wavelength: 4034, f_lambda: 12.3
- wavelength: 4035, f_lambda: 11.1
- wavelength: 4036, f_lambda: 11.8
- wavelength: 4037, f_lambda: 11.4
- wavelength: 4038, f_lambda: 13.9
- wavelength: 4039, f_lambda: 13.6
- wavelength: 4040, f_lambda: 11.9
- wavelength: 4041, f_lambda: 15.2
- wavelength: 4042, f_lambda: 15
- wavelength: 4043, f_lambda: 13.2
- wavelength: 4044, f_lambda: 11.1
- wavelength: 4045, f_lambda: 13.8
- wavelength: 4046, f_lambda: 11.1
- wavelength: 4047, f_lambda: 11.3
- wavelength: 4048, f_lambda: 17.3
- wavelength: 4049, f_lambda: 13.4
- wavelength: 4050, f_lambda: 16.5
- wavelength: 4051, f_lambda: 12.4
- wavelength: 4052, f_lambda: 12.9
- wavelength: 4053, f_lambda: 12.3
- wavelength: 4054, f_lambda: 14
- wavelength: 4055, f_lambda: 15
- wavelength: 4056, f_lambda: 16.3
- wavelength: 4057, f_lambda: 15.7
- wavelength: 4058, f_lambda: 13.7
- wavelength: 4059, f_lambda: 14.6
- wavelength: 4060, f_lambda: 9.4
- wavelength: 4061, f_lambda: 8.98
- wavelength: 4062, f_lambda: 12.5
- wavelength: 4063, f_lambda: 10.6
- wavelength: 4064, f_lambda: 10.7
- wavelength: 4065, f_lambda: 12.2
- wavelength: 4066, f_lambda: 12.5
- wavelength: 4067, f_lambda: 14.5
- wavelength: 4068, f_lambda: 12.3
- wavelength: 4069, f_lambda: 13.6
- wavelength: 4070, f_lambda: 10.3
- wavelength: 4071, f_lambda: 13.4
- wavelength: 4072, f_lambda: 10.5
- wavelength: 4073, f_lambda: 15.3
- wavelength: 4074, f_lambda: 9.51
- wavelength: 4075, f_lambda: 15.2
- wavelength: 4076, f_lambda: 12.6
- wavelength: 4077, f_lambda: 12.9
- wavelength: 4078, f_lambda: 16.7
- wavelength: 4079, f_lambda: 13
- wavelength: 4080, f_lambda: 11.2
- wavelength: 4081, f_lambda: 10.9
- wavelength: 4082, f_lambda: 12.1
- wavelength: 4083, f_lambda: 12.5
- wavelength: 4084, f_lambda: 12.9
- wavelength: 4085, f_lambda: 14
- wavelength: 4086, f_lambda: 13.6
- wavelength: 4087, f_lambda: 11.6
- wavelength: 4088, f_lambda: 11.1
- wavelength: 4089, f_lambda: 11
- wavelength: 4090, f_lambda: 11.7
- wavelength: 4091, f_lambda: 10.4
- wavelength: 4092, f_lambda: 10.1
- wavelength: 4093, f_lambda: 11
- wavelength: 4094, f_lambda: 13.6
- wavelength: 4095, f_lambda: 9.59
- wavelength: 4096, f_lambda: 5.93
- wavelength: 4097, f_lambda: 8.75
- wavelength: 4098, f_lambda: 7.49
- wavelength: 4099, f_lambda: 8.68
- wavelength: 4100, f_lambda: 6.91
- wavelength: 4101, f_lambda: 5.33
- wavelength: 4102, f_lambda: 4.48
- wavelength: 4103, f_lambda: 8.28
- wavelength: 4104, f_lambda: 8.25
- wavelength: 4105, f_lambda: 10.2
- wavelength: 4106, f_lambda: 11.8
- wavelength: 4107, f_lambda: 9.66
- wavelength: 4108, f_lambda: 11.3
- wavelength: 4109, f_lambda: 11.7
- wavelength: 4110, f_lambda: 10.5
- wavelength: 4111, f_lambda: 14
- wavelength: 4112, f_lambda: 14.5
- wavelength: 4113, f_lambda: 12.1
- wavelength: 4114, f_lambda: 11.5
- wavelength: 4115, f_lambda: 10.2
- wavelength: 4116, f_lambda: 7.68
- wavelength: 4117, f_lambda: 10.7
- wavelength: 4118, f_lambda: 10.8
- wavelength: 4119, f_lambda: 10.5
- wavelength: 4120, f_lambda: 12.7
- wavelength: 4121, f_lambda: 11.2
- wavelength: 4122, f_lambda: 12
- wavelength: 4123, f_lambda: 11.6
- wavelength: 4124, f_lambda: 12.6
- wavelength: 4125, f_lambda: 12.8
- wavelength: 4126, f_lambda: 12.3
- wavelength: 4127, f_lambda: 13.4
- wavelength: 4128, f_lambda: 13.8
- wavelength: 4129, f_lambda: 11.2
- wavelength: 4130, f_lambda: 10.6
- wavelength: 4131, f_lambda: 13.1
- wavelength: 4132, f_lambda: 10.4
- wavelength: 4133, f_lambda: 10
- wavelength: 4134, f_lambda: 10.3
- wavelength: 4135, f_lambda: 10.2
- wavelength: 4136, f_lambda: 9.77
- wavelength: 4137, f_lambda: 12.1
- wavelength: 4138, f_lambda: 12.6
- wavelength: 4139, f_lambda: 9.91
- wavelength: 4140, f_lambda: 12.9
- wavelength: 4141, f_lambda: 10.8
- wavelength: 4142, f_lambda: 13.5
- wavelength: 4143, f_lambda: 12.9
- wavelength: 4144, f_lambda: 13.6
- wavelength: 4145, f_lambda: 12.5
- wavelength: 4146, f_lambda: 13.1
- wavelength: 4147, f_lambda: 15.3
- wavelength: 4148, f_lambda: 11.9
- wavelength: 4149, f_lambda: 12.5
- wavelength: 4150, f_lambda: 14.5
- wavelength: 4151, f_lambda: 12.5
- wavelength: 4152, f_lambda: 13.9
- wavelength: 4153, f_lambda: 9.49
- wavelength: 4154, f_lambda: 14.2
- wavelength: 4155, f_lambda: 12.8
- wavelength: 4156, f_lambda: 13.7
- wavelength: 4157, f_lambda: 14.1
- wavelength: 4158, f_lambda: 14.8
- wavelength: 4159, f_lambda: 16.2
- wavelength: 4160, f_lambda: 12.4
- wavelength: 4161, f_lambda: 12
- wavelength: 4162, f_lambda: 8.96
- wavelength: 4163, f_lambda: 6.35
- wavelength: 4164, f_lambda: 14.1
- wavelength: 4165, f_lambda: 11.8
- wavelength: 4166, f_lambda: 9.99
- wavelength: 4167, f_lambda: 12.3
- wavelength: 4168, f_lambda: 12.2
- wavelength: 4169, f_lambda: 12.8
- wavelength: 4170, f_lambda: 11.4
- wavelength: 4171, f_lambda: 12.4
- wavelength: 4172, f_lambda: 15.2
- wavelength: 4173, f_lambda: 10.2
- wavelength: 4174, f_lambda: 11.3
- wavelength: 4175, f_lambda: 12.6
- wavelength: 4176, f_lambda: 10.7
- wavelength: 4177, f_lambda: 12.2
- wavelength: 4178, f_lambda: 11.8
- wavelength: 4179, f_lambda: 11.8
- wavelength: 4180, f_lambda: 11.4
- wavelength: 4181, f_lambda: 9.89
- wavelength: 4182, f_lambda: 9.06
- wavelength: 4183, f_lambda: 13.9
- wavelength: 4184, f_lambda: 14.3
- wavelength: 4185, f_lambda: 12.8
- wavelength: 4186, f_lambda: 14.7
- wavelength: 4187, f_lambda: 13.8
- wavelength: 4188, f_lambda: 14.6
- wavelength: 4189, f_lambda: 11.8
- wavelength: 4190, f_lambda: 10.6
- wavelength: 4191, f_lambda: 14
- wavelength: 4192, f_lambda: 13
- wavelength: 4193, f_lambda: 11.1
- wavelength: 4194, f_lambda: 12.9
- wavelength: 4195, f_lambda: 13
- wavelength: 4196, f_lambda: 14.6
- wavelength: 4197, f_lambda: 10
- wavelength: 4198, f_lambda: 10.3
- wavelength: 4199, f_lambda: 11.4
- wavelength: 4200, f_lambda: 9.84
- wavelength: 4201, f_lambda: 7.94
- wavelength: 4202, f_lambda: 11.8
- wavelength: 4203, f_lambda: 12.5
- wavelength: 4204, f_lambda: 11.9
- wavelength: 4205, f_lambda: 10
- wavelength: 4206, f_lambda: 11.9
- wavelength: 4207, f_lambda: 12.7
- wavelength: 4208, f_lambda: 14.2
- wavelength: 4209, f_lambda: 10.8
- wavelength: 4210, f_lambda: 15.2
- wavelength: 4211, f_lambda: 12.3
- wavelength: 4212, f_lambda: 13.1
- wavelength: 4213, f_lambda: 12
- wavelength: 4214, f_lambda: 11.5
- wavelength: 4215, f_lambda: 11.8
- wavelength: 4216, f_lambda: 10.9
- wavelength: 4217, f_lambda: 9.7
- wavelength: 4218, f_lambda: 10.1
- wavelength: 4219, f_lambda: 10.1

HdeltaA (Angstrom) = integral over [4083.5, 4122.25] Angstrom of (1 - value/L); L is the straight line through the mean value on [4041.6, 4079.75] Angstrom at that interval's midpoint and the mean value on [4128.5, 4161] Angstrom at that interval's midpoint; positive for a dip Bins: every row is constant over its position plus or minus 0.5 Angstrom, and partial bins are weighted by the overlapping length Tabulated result 7.0 Angstrom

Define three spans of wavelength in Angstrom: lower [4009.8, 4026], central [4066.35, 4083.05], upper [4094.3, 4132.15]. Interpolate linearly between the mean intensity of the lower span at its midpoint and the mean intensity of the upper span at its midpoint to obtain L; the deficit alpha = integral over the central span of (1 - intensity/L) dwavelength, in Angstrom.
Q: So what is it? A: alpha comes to -2.1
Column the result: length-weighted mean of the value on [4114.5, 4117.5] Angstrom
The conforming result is 9.53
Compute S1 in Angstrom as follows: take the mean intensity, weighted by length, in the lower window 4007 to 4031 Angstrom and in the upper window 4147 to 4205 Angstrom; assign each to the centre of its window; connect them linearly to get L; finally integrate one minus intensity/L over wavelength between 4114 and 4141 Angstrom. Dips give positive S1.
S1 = 2.3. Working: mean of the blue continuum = 12.9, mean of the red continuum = 12.2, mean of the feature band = 11.4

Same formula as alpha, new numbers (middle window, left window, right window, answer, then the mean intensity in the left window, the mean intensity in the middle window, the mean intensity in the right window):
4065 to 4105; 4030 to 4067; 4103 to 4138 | 3.53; 13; 11.1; 11.3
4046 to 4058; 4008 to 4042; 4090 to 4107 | -2.81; 12.9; 14.1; 8.91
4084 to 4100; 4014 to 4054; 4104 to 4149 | 2.25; 13.1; 10.5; 11.7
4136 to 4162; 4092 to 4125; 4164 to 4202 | -3.79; 10.2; 12.8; 12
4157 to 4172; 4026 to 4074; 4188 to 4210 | -0.01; 13.1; 12.2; 11.9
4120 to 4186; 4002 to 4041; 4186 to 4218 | 0.21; 12.8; 12.2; 12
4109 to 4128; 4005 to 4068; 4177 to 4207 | 1.00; 13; 11.8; 12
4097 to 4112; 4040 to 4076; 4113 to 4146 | 3.39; 13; 9.35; 11.6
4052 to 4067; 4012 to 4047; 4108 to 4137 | -0.41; 12.9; 12.8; 11.5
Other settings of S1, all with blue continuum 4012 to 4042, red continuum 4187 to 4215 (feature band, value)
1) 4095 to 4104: 3.9 Angstrom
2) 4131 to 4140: 1.1 Angstrom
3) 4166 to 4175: 0.1 Angstrom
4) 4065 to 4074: 0.1 Angstrom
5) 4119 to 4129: 0.1 Angstrom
